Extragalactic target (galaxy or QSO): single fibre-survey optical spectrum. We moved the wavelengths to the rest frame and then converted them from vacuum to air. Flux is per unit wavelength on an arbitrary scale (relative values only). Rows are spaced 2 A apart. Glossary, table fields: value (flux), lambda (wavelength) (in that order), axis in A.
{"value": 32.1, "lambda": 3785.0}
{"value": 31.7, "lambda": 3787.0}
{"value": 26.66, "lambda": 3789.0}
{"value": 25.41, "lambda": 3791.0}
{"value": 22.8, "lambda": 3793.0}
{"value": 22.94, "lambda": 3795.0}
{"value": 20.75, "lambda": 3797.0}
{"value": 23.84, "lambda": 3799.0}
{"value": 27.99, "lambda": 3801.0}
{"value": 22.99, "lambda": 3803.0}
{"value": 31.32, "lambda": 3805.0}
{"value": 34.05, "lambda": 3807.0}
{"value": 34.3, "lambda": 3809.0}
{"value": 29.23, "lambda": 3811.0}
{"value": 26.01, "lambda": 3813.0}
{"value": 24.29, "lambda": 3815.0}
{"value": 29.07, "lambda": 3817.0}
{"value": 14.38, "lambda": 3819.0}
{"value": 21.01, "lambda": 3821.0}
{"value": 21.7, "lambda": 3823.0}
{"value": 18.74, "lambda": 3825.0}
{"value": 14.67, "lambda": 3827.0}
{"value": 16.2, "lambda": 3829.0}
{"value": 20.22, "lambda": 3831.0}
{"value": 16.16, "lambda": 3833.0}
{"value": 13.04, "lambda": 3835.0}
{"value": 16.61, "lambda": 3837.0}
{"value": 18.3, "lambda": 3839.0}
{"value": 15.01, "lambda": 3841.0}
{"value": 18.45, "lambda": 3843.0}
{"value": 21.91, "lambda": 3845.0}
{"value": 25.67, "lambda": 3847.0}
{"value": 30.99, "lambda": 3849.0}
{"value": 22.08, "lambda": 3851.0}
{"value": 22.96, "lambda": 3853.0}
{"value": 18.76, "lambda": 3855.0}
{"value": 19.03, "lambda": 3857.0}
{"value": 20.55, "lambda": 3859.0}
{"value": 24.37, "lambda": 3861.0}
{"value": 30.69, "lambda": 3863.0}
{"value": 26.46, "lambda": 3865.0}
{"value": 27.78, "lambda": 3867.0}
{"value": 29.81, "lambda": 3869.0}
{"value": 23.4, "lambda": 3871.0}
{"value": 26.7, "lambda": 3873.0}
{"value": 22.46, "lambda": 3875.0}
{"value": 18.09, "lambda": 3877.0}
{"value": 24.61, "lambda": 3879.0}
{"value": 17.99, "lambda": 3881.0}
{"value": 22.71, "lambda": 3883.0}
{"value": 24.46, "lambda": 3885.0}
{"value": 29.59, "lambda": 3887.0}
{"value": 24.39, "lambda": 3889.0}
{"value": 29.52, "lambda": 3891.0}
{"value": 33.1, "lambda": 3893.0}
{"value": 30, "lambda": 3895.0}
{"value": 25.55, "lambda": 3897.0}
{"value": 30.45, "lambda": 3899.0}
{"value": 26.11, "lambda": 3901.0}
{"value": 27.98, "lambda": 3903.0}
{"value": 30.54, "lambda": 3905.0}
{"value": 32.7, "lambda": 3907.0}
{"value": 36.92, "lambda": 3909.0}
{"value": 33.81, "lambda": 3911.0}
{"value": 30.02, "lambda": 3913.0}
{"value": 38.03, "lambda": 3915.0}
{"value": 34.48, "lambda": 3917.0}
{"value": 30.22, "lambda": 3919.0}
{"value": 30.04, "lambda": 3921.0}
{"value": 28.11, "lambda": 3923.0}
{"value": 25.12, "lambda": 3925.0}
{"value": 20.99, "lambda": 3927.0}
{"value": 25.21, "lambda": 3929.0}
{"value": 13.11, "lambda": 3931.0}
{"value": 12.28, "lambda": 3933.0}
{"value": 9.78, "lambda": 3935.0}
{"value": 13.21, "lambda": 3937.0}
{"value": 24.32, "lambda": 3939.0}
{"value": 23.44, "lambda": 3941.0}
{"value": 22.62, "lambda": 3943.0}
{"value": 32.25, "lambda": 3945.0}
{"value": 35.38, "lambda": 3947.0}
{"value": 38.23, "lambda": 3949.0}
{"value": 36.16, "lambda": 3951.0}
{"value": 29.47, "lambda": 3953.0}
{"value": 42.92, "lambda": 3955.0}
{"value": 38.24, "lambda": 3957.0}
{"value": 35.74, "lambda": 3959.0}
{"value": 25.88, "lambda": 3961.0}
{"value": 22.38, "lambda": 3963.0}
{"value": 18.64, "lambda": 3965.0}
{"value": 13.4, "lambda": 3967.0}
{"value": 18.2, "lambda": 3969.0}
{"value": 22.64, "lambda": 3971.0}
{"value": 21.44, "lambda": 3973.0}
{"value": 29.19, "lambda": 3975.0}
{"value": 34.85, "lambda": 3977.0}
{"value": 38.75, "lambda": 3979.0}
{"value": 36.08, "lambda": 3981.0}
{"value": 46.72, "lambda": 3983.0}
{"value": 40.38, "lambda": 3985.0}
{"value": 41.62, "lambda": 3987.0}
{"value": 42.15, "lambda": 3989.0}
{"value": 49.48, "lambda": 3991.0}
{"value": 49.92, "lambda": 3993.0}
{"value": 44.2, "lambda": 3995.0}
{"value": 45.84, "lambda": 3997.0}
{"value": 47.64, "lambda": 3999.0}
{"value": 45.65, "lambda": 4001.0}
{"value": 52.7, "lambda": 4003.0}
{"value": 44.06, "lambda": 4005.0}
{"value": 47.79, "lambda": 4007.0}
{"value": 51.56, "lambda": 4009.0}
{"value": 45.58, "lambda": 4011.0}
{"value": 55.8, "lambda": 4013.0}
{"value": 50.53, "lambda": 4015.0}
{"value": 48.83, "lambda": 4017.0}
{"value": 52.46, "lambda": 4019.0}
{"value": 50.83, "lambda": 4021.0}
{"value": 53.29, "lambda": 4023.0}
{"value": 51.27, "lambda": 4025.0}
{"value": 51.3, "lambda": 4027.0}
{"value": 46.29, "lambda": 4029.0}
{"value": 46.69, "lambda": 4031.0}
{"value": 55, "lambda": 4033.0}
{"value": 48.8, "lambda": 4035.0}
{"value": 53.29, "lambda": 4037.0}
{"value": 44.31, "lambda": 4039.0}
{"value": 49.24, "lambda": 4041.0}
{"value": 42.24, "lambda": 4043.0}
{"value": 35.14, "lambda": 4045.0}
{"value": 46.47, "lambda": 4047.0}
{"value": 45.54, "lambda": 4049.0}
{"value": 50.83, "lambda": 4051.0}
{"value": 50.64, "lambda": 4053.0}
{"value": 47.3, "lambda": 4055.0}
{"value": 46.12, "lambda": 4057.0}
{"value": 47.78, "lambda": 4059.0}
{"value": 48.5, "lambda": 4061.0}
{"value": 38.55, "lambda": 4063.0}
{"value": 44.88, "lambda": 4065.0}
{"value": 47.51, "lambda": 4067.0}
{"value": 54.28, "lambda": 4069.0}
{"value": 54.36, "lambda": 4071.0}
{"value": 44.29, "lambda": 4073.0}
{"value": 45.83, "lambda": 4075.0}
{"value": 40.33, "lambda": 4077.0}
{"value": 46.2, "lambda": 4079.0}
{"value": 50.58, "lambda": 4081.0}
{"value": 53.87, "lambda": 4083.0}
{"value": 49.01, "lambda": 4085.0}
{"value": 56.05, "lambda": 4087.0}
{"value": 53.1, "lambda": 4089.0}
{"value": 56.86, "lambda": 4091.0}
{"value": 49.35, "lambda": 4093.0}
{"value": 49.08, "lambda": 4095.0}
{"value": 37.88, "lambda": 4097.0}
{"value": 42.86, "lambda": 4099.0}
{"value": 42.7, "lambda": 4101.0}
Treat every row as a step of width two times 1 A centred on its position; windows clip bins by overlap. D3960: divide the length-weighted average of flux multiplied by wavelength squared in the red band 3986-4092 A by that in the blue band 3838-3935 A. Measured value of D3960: 2.05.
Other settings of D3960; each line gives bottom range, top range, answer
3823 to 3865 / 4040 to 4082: 2.54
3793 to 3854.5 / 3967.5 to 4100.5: 2.27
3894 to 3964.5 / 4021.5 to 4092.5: 1.83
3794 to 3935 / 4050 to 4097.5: 2.19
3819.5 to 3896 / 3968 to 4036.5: 2.12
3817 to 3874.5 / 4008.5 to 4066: 2.48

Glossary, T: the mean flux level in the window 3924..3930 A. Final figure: 23.8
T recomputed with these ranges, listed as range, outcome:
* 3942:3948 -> 30.1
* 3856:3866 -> 24.2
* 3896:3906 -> 28.1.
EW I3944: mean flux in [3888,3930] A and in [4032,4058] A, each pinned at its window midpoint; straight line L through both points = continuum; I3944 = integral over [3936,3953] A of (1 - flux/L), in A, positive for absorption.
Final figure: 3.0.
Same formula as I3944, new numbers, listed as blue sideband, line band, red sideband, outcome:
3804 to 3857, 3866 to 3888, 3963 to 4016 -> 2.3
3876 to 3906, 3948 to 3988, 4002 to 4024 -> 9.5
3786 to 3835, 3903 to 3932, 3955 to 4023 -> 3.6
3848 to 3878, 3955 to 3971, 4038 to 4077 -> 4.4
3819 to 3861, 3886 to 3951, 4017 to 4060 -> 6.4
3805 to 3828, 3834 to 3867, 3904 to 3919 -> 7.3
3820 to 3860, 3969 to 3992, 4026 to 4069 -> 1.5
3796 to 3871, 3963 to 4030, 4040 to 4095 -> -1.7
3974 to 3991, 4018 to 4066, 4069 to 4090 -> -2.4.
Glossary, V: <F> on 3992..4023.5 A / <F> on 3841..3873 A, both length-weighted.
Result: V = 2.0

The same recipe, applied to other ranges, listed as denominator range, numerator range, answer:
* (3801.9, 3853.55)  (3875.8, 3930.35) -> 1.26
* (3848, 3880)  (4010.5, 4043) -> 2.06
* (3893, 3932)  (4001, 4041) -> 1.72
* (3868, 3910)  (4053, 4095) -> 1.81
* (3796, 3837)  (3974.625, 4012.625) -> 1.94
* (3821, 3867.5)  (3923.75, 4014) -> 1.61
